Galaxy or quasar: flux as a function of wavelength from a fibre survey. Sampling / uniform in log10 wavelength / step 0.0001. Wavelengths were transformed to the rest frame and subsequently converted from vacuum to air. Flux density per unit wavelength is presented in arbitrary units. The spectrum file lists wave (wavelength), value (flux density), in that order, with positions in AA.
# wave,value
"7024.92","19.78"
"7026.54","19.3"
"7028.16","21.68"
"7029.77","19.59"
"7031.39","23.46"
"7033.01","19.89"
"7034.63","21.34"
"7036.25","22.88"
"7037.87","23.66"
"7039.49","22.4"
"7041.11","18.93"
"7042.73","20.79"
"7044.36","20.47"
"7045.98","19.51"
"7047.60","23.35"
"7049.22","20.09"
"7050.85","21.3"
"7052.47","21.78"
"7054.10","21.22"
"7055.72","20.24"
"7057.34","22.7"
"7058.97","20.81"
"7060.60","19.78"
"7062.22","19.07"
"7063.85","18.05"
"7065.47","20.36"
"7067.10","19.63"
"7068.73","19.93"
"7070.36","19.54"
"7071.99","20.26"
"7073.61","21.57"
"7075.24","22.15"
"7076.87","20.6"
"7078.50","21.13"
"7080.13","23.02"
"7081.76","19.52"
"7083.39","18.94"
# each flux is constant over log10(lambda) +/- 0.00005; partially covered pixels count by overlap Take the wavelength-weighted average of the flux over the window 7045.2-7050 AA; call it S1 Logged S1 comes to 21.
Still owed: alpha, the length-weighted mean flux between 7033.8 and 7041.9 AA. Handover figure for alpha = 21.8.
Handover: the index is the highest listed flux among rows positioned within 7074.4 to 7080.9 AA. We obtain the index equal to 23.02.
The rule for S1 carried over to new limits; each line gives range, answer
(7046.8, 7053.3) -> 21.6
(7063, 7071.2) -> 19.5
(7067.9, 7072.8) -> 19.9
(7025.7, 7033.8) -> 20.8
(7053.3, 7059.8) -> 21.2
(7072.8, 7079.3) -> 21.4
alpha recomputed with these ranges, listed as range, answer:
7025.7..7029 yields 20.5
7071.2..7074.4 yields 21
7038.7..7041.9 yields 20.7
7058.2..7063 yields 19.9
